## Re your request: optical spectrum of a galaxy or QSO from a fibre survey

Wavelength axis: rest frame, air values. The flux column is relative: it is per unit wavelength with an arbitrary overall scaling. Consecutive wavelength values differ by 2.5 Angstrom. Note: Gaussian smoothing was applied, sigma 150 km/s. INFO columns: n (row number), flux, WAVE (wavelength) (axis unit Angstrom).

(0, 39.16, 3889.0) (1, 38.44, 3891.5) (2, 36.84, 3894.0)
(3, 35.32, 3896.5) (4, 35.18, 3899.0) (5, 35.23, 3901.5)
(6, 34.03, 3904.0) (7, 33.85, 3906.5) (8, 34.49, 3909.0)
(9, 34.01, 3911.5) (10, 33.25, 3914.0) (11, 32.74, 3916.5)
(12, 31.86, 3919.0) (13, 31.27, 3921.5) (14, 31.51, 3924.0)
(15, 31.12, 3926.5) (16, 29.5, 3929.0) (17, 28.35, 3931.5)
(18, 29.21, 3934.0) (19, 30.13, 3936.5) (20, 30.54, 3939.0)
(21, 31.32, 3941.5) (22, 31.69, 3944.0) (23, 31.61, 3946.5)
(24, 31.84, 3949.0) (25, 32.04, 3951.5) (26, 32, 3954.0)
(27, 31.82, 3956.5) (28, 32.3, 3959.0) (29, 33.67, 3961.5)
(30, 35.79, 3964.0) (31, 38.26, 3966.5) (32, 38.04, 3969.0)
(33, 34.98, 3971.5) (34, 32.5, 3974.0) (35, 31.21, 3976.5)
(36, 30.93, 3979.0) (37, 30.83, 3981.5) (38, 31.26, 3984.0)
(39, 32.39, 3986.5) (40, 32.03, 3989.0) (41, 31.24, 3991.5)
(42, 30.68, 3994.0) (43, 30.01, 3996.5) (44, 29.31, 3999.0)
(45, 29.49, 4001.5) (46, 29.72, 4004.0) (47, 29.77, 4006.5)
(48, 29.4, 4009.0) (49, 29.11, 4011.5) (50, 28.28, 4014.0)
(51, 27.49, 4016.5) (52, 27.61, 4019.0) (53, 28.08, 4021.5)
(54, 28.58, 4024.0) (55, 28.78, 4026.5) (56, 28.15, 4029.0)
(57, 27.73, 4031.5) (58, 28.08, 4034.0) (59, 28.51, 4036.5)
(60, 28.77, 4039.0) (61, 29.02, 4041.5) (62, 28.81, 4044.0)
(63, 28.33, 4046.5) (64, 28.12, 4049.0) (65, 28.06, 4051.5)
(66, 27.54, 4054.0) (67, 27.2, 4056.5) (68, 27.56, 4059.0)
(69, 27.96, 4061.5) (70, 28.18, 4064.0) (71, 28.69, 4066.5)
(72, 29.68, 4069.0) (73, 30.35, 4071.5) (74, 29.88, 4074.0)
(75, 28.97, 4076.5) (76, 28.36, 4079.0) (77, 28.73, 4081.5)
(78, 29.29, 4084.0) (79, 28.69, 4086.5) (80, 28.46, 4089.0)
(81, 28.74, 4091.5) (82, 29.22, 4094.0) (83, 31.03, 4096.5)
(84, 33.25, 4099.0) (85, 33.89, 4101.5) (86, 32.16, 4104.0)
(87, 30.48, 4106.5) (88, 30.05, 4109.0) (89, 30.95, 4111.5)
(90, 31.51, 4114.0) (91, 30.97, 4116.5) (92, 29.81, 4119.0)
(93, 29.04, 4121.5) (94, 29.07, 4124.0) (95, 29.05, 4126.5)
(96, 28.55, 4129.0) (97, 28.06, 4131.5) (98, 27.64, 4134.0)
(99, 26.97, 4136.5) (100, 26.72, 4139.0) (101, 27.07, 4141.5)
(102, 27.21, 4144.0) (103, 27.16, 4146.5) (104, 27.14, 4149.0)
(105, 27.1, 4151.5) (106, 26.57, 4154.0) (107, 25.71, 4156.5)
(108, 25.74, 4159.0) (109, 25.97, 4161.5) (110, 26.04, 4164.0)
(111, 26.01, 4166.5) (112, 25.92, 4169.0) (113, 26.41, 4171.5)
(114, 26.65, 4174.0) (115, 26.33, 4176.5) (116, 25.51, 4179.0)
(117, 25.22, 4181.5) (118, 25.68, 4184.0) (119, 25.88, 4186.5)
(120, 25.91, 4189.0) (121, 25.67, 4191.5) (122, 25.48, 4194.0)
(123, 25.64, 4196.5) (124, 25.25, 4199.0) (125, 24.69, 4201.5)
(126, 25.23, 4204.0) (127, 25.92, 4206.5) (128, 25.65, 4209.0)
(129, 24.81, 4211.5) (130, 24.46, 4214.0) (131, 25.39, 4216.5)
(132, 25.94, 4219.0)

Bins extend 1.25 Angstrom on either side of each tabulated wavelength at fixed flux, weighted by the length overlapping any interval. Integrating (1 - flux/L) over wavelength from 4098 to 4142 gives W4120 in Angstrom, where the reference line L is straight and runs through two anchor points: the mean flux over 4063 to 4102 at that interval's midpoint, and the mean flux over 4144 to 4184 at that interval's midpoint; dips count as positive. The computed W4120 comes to -2.60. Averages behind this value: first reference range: 29.6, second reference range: 26.2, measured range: 29.8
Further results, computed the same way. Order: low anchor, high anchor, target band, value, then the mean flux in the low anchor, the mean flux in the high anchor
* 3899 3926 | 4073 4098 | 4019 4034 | 1.2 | 33.3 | 29.2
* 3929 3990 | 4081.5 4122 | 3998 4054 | 5.0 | 32.2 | 30.4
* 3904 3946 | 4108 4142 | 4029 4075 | 2.3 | 31.6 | 29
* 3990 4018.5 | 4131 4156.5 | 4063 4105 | -2.6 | 29.5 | 27.1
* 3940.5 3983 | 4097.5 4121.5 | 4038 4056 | 2.1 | 33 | 31.3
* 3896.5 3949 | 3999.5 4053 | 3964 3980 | -2.1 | 32.1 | 28.6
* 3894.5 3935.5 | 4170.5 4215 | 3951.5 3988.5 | -2.4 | 32.6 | 25.6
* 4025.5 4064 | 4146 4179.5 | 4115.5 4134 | -1.5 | 28.2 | 26.3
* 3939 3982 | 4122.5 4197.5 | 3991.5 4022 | 2.2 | 33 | 26.6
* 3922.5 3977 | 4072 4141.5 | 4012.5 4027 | 1.4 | 32.3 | 29.6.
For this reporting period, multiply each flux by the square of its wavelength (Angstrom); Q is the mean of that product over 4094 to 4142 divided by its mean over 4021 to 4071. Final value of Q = 1.1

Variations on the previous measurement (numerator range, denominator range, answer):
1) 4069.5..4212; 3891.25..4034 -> 0.96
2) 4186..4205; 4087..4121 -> 0.87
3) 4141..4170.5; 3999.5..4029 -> 0.99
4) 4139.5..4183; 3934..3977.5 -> 0.89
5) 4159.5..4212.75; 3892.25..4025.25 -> 0.90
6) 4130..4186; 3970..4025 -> 0.95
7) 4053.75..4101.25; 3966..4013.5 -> 0.97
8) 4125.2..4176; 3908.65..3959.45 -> 0.95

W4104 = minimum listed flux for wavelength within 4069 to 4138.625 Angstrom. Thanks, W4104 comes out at 26.97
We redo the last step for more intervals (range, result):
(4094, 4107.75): 29.22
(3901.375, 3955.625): 28.35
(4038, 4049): 28.12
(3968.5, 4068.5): 27.2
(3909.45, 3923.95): 31.27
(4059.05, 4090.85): 27.96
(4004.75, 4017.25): 27.49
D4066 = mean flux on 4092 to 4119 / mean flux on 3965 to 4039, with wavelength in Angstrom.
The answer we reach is 1.0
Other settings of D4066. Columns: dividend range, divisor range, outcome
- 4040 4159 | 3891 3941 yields 0.88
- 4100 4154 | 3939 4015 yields 0.91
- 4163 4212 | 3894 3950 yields 0.80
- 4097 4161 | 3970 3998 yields 0.91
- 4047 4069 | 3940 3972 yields 0.84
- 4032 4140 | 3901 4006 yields 0.91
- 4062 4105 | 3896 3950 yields 0.93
